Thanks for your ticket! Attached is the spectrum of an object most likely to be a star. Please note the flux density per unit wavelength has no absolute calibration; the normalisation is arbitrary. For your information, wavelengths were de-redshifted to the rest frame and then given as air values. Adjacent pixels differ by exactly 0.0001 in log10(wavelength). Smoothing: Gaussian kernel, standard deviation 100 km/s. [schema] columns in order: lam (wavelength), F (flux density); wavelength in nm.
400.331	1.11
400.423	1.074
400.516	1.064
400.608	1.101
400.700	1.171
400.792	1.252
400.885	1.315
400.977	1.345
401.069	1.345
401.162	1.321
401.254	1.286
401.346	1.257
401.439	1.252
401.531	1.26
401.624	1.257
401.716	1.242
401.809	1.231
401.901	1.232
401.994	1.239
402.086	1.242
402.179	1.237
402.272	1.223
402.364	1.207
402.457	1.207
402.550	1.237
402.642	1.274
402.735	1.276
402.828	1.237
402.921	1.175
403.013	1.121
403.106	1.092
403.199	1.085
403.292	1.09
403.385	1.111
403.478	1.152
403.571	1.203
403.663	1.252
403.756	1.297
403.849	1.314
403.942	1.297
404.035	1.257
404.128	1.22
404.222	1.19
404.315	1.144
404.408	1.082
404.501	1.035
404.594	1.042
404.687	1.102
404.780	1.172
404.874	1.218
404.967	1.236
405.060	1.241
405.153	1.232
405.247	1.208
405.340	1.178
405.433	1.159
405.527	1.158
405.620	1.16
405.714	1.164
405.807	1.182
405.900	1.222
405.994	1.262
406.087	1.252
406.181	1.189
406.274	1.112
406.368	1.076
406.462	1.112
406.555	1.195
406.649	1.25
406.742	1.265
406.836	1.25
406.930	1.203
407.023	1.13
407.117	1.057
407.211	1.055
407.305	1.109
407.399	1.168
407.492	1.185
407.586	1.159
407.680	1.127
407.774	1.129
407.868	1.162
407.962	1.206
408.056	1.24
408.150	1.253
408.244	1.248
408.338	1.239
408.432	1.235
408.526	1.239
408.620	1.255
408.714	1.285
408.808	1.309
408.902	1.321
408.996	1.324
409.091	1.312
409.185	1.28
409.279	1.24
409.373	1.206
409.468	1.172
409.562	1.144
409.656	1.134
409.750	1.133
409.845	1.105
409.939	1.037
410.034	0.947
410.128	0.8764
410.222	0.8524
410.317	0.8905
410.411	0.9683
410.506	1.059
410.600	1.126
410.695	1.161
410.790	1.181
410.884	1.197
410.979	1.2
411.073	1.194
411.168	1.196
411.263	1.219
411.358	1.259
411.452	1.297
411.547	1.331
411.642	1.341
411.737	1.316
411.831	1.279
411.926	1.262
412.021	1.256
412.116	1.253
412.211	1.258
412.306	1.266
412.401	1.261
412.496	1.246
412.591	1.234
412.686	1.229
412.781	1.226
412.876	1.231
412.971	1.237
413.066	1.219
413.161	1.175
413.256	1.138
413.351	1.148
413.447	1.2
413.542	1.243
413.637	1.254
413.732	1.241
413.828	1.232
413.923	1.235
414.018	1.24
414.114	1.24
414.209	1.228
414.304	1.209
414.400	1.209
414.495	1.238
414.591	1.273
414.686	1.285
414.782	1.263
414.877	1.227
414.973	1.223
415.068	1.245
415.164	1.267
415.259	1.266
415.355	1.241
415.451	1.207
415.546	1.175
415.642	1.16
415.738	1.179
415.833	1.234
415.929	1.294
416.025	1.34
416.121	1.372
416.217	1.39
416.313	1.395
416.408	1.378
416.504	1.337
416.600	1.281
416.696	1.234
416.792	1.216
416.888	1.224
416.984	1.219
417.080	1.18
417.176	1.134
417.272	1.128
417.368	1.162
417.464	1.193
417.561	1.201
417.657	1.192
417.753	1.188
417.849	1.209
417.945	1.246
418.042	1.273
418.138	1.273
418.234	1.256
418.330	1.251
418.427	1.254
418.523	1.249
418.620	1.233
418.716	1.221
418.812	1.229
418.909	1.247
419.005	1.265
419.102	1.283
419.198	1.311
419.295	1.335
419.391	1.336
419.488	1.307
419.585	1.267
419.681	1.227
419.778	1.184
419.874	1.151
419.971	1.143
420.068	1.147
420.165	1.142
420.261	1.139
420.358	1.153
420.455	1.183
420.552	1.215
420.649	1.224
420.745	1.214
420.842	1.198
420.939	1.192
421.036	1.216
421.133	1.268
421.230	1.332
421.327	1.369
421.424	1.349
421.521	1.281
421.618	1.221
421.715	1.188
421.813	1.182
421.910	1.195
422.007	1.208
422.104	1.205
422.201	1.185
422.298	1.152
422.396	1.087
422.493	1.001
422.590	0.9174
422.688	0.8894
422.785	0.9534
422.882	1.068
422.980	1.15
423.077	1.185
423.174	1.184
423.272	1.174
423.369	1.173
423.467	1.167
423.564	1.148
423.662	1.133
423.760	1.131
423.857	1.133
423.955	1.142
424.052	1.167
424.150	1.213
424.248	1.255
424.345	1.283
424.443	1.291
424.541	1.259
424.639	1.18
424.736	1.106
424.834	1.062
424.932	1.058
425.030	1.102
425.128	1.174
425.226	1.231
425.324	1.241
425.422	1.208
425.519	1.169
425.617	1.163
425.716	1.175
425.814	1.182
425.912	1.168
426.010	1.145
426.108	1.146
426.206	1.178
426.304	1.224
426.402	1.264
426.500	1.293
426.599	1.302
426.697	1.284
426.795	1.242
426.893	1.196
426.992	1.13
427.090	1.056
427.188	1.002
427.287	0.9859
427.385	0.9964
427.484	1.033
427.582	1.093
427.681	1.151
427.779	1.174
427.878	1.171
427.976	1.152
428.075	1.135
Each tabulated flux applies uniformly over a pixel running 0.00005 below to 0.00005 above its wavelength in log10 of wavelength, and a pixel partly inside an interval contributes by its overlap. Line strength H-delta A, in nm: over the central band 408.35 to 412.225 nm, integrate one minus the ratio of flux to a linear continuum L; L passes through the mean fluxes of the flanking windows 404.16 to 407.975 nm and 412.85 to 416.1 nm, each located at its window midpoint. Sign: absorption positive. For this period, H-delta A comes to 0.04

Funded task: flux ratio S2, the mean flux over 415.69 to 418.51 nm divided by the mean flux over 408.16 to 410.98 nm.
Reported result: 1.1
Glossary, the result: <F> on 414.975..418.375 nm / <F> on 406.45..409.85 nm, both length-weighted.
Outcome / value 1.03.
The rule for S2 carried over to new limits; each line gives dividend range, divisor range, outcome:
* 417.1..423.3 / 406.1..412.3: 1.01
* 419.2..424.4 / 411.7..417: 0.95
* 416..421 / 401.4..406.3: 1.03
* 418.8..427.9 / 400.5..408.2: 0.99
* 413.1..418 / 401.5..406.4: 1.03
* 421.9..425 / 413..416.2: 0.92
